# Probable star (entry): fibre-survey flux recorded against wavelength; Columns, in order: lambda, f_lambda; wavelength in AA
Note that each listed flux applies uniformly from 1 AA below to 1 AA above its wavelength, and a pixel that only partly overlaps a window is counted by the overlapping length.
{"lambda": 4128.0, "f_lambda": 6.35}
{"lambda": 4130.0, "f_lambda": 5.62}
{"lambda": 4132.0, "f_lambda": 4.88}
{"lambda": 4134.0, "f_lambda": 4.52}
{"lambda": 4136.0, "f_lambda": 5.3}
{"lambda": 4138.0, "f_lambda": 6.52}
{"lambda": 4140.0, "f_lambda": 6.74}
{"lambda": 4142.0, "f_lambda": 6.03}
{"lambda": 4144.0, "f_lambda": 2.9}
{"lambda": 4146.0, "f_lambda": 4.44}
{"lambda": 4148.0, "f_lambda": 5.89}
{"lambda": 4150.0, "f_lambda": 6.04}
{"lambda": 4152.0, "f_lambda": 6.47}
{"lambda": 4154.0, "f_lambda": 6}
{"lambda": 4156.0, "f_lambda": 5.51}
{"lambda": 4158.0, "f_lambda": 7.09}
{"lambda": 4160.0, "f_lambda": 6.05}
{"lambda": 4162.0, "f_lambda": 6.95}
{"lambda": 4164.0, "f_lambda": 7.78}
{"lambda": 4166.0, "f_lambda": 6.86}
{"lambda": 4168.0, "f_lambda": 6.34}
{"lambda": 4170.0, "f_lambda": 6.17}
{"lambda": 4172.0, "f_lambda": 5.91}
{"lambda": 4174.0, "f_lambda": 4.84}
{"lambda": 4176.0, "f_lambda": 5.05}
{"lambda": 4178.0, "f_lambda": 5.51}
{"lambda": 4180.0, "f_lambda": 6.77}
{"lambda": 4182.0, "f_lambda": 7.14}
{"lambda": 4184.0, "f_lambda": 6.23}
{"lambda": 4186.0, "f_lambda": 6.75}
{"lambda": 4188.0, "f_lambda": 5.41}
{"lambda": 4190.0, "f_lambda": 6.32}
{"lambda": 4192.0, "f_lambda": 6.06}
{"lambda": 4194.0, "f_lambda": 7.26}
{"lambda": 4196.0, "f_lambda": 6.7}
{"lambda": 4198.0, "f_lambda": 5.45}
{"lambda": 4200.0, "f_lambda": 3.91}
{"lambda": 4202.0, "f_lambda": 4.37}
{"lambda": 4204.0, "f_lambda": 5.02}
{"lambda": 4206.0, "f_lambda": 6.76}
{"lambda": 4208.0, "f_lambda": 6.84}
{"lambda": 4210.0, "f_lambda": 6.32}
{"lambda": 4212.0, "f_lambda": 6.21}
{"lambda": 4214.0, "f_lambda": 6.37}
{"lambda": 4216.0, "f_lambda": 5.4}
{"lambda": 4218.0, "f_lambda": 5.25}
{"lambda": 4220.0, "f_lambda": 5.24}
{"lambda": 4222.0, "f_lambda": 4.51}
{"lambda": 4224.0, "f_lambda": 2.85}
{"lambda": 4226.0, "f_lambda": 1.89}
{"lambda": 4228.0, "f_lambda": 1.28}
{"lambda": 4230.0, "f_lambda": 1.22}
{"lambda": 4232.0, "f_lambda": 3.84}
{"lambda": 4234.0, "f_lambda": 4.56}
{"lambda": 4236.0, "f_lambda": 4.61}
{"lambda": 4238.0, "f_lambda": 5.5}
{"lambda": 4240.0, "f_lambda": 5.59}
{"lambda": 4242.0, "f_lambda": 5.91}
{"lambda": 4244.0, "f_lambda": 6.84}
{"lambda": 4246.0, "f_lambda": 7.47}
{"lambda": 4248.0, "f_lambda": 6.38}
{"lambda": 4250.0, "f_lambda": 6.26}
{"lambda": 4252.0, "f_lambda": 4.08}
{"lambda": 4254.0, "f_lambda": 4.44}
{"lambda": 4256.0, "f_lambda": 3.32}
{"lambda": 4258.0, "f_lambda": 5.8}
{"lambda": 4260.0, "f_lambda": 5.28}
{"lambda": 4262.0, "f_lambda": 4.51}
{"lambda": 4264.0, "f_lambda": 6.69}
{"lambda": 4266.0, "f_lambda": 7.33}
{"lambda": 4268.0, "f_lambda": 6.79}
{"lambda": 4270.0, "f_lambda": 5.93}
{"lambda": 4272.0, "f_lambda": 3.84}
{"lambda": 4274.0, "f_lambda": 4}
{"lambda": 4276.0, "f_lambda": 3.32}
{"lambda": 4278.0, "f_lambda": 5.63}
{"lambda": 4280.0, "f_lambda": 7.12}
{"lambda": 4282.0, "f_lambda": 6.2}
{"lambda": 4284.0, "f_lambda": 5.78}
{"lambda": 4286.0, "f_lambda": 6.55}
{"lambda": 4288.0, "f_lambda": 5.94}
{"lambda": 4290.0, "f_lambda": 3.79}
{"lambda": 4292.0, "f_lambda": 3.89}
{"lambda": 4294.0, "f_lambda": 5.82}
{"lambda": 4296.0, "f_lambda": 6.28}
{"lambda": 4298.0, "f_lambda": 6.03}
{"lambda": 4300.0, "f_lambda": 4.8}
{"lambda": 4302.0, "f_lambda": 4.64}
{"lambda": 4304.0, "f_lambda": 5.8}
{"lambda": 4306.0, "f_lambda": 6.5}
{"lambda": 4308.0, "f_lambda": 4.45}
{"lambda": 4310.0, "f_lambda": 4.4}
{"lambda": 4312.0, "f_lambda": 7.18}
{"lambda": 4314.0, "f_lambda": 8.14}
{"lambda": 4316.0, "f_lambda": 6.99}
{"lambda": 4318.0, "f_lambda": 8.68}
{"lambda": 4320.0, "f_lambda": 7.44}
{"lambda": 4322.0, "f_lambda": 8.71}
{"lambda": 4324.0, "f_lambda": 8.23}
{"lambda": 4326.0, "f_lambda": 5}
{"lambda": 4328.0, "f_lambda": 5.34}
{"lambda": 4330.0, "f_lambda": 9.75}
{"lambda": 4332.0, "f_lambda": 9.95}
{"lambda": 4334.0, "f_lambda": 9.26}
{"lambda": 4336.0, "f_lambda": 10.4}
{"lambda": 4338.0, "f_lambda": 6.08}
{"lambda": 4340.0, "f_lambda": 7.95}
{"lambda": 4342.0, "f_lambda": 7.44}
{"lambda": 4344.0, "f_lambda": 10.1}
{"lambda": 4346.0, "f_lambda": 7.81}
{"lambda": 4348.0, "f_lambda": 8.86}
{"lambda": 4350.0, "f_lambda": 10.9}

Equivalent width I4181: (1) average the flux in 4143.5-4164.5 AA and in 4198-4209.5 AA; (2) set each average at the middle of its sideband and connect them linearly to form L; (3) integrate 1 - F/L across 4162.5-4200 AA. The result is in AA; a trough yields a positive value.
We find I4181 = -3.5 AA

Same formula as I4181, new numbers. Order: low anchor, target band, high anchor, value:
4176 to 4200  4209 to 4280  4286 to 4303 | 8.1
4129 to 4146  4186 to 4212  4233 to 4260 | -2.7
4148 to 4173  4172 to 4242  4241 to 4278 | 8.9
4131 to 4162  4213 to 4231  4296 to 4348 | 7.3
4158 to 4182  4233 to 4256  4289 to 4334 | 3.2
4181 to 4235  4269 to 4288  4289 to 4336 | 2.4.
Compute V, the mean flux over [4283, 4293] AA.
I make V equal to 5.19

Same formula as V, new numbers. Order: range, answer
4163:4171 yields 6.79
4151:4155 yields 6.23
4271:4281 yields 4.78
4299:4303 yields 4.72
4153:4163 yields 6.32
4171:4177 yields 5.27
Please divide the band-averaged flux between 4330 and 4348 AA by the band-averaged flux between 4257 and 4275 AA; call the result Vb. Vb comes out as 1.56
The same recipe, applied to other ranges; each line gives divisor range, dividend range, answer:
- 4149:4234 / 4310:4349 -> 1.43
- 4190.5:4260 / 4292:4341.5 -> 1.36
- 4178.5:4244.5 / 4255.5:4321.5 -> 1.09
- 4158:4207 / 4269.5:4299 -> 0.88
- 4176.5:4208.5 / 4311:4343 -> 1.32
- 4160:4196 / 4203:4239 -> 0.74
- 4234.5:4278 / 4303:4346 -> 1.39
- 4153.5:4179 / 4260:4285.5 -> 0.91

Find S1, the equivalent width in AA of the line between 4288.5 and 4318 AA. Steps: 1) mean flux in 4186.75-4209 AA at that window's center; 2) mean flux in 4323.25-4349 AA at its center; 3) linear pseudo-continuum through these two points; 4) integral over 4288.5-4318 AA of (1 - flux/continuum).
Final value 7.3 AA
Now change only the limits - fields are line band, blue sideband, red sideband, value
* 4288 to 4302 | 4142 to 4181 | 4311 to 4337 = 4.7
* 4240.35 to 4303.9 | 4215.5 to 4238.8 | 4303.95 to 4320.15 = -3.8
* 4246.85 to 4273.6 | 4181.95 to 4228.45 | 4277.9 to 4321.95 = 1.8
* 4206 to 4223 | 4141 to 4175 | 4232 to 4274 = -0.5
